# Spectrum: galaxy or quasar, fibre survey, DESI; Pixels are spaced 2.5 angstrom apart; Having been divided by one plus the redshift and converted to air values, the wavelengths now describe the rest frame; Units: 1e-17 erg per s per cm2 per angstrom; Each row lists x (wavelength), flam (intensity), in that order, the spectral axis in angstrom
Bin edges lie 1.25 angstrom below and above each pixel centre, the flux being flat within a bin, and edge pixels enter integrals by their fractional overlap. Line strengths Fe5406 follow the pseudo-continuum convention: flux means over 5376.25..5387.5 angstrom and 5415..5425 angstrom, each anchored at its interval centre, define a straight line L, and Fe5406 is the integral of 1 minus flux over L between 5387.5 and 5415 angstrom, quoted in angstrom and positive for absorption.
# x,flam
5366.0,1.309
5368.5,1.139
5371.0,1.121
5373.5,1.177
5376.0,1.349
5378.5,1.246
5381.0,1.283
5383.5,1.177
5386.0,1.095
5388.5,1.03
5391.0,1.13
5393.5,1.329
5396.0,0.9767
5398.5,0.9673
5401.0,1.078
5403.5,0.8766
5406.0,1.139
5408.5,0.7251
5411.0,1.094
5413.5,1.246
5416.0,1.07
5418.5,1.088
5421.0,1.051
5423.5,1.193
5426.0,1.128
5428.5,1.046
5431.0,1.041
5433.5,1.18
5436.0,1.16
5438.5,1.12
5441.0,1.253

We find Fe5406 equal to 2.4 angstrom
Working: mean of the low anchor 1.21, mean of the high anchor 1.1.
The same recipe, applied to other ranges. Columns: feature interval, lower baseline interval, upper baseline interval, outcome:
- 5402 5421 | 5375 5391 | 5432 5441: 2.3 angstrom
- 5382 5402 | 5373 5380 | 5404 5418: 1.2 angstrom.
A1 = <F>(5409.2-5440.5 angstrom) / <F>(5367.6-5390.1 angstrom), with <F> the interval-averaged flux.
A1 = 0.94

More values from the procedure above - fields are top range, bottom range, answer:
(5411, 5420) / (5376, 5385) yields 0.90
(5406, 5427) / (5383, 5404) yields 1.00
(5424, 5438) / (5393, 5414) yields 1.08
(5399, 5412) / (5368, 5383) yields 0.80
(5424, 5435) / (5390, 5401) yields 1.01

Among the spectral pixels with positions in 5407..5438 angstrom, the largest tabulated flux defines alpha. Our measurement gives 1.246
